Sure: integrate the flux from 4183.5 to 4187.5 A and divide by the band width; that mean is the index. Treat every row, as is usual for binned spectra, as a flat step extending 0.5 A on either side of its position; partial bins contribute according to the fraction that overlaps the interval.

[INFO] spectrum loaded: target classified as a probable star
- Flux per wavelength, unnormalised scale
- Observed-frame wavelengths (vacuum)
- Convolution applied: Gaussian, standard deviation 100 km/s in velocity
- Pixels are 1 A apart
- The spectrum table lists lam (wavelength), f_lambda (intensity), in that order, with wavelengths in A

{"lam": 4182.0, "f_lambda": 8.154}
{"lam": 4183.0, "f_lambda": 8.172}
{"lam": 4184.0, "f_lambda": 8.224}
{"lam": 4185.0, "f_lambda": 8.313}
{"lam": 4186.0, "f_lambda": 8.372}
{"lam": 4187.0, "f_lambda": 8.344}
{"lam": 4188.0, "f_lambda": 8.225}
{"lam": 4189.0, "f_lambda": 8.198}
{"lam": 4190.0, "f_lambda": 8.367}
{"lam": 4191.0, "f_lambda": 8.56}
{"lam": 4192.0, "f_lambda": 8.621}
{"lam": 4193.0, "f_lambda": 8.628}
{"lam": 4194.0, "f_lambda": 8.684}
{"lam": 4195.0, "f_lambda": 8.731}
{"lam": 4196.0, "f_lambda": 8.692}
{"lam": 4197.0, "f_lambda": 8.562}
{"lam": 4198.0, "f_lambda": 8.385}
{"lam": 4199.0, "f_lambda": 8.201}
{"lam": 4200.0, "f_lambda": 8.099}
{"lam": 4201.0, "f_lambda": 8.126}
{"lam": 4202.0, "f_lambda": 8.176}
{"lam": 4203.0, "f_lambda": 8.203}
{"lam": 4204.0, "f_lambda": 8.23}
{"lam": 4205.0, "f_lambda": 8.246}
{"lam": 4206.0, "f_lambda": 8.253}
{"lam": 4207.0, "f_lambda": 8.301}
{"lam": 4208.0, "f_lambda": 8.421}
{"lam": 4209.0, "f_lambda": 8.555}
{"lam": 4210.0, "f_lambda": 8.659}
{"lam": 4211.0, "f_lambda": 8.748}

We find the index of 8.31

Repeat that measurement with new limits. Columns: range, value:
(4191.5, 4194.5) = 8.64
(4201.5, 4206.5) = 8.22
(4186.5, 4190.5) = 8.28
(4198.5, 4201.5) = 8.14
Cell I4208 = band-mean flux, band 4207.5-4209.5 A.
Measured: 8.49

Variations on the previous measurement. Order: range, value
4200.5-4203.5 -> 8.17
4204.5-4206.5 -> 8.25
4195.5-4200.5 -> 8.39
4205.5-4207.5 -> 8.28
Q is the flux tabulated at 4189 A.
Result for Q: 8.198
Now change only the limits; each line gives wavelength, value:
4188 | 8.225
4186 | 8.372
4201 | 8.126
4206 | 8.253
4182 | 8.154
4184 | 8.224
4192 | 8.621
